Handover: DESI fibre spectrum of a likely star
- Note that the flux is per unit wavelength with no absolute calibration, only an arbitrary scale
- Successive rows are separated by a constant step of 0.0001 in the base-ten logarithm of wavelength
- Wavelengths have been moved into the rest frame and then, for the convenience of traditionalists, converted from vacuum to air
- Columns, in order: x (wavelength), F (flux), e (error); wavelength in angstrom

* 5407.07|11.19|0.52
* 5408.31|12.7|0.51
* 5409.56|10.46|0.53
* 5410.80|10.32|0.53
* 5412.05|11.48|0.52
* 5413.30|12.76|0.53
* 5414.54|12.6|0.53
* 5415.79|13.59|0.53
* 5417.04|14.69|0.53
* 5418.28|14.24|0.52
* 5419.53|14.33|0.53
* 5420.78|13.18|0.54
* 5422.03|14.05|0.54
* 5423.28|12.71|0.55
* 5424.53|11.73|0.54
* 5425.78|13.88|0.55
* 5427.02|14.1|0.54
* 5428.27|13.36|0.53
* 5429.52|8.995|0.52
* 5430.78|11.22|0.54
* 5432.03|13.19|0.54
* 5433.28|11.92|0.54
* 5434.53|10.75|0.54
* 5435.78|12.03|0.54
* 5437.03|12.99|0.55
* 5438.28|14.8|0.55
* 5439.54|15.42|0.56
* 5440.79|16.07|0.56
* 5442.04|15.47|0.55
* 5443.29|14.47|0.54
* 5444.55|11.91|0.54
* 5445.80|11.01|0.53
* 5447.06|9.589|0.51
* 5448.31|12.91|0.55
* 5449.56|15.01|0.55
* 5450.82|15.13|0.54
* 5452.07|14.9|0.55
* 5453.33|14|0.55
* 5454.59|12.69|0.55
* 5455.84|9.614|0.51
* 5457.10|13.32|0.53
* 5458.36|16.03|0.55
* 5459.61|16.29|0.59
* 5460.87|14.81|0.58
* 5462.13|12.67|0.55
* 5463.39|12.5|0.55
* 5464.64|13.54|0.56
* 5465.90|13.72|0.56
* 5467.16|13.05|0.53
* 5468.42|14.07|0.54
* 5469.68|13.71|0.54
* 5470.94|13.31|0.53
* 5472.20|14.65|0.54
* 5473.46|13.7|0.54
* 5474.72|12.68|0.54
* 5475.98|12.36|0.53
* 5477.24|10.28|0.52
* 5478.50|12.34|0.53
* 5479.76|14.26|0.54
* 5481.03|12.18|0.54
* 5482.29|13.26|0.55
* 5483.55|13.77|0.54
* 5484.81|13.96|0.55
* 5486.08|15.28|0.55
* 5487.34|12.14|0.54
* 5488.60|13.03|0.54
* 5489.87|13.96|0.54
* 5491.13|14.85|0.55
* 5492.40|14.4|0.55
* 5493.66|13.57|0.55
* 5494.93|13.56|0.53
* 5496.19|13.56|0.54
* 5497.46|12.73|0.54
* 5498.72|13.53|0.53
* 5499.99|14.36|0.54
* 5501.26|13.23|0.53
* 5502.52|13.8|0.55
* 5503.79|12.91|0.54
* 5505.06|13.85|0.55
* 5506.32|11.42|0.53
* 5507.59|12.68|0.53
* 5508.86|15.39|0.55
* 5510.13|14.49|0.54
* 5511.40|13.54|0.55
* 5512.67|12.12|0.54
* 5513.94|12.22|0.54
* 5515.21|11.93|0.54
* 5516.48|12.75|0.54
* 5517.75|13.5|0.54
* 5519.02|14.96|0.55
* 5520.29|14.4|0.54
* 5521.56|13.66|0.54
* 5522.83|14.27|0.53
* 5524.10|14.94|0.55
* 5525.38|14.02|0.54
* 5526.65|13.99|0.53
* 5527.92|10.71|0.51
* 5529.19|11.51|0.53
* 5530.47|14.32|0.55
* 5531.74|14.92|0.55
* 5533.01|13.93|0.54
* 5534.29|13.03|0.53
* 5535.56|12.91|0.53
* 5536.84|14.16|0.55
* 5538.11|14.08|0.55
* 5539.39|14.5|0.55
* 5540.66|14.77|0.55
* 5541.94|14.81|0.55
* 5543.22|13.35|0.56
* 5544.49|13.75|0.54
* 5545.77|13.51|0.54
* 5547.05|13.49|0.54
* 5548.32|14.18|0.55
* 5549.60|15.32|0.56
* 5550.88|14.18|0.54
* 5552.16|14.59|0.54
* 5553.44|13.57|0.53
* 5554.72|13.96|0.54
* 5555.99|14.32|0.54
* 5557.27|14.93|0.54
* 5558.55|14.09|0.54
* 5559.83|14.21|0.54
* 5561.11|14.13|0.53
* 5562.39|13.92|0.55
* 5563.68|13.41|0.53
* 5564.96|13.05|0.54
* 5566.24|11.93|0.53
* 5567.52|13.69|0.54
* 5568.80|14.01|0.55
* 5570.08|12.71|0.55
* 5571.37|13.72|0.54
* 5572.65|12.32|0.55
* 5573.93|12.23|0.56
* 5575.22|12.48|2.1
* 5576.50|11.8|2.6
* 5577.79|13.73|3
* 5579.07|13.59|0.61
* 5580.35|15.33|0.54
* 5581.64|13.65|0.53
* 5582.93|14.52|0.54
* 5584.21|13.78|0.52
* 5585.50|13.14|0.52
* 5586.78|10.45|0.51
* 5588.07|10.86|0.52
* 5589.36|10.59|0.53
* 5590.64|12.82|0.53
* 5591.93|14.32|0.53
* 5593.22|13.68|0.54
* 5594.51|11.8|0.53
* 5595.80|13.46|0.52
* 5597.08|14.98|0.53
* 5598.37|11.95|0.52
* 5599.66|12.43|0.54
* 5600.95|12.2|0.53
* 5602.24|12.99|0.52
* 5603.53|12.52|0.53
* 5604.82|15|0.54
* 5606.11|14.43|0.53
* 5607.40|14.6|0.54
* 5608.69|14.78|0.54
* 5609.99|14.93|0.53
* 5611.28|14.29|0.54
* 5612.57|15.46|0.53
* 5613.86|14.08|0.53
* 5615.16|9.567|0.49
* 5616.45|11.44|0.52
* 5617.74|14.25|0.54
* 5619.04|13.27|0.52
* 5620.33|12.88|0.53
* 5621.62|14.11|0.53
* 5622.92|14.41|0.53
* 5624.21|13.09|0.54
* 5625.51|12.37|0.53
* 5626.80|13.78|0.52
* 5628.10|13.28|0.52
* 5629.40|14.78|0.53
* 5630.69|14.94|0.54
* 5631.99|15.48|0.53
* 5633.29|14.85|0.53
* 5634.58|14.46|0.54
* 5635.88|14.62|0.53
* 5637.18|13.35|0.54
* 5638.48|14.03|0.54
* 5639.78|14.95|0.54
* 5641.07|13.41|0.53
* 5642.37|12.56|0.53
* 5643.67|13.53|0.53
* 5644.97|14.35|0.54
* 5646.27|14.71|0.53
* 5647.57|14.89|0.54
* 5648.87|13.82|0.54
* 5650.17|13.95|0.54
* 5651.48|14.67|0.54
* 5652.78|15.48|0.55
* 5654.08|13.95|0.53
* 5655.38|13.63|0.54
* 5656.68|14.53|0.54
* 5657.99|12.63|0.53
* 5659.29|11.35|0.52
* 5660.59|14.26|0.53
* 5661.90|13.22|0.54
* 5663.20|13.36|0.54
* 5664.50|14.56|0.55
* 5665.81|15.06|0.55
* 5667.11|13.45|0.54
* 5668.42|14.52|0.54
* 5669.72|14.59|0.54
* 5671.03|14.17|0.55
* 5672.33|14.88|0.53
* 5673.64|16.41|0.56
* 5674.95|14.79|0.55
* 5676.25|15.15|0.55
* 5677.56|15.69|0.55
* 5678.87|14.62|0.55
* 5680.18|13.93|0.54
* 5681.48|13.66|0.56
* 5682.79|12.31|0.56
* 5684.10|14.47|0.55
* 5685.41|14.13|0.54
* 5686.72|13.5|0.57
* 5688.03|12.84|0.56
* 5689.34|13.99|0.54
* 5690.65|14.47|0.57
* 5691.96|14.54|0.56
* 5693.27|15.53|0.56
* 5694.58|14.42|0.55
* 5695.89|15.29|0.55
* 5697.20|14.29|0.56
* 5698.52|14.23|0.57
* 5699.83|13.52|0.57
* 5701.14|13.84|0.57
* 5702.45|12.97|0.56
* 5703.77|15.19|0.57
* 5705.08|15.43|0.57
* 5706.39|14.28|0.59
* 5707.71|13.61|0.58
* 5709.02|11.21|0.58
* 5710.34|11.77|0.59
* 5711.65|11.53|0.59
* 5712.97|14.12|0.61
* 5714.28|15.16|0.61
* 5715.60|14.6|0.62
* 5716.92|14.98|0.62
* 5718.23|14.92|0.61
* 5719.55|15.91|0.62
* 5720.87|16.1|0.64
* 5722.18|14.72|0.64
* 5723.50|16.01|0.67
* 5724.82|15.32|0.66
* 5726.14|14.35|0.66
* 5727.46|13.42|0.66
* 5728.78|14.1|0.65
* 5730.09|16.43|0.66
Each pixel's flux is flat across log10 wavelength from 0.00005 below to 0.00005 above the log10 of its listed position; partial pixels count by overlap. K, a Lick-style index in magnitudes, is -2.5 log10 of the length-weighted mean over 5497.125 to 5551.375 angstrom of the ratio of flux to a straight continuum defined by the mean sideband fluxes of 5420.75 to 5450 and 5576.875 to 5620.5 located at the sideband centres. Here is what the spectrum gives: -0.042 mag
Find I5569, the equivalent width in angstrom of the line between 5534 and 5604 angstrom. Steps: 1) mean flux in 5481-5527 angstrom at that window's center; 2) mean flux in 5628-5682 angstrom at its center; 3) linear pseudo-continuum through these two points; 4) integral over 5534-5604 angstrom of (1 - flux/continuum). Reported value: 2.3 angstrom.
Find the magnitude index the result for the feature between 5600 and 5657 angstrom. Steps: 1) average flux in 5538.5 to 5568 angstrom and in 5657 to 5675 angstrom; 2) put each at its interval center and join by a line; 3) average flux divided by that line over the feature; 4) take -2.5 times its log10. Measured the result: 0.01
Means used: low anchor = 14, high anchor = 14.1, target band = 13.9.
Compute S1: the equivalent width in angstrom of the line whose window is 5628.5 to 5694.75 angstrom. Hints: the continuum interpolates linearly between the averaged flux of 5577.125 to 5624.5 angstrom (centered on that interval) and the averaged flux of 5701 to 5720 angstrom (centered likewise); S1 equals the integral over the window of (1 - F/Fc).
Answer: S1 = -2.6 angstrom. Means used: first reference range 13.3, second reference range 13.9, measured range 14.2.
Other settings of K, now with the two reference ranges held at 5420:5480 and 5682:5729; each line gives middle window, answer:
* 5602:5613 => -0.04 mag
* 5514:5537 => 0.00 mag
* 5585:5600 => 0.10 mag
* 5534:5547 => -0.03 mag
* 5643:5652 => -0.02 mag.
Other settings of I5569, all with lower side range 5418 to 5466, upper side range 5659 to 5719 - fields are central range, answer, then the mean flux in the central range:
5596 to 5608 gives 0.3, 13.5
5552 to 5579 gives 0.5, 13.4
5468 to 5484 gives 0.4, 13.1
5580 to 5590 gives 0.8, 12.7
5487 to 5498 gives -0.1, 13.6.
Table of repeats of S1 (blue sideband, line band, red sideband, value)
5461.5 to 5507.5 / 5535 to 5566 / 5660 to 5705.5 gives -0.8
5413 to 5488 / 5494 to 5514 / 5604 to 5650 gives 0.2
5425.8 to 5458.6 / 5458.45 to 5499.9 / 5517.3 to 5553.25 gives -0.4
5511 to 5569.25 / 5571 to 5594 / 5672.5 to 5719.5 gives 1.5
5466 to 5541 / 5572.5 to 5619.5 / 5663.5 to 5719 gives 2.2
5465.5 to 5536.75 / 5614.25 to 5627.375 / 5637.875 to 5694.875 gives 1.0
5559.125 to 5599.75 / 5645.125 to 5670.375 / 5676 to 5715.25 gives -0.6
